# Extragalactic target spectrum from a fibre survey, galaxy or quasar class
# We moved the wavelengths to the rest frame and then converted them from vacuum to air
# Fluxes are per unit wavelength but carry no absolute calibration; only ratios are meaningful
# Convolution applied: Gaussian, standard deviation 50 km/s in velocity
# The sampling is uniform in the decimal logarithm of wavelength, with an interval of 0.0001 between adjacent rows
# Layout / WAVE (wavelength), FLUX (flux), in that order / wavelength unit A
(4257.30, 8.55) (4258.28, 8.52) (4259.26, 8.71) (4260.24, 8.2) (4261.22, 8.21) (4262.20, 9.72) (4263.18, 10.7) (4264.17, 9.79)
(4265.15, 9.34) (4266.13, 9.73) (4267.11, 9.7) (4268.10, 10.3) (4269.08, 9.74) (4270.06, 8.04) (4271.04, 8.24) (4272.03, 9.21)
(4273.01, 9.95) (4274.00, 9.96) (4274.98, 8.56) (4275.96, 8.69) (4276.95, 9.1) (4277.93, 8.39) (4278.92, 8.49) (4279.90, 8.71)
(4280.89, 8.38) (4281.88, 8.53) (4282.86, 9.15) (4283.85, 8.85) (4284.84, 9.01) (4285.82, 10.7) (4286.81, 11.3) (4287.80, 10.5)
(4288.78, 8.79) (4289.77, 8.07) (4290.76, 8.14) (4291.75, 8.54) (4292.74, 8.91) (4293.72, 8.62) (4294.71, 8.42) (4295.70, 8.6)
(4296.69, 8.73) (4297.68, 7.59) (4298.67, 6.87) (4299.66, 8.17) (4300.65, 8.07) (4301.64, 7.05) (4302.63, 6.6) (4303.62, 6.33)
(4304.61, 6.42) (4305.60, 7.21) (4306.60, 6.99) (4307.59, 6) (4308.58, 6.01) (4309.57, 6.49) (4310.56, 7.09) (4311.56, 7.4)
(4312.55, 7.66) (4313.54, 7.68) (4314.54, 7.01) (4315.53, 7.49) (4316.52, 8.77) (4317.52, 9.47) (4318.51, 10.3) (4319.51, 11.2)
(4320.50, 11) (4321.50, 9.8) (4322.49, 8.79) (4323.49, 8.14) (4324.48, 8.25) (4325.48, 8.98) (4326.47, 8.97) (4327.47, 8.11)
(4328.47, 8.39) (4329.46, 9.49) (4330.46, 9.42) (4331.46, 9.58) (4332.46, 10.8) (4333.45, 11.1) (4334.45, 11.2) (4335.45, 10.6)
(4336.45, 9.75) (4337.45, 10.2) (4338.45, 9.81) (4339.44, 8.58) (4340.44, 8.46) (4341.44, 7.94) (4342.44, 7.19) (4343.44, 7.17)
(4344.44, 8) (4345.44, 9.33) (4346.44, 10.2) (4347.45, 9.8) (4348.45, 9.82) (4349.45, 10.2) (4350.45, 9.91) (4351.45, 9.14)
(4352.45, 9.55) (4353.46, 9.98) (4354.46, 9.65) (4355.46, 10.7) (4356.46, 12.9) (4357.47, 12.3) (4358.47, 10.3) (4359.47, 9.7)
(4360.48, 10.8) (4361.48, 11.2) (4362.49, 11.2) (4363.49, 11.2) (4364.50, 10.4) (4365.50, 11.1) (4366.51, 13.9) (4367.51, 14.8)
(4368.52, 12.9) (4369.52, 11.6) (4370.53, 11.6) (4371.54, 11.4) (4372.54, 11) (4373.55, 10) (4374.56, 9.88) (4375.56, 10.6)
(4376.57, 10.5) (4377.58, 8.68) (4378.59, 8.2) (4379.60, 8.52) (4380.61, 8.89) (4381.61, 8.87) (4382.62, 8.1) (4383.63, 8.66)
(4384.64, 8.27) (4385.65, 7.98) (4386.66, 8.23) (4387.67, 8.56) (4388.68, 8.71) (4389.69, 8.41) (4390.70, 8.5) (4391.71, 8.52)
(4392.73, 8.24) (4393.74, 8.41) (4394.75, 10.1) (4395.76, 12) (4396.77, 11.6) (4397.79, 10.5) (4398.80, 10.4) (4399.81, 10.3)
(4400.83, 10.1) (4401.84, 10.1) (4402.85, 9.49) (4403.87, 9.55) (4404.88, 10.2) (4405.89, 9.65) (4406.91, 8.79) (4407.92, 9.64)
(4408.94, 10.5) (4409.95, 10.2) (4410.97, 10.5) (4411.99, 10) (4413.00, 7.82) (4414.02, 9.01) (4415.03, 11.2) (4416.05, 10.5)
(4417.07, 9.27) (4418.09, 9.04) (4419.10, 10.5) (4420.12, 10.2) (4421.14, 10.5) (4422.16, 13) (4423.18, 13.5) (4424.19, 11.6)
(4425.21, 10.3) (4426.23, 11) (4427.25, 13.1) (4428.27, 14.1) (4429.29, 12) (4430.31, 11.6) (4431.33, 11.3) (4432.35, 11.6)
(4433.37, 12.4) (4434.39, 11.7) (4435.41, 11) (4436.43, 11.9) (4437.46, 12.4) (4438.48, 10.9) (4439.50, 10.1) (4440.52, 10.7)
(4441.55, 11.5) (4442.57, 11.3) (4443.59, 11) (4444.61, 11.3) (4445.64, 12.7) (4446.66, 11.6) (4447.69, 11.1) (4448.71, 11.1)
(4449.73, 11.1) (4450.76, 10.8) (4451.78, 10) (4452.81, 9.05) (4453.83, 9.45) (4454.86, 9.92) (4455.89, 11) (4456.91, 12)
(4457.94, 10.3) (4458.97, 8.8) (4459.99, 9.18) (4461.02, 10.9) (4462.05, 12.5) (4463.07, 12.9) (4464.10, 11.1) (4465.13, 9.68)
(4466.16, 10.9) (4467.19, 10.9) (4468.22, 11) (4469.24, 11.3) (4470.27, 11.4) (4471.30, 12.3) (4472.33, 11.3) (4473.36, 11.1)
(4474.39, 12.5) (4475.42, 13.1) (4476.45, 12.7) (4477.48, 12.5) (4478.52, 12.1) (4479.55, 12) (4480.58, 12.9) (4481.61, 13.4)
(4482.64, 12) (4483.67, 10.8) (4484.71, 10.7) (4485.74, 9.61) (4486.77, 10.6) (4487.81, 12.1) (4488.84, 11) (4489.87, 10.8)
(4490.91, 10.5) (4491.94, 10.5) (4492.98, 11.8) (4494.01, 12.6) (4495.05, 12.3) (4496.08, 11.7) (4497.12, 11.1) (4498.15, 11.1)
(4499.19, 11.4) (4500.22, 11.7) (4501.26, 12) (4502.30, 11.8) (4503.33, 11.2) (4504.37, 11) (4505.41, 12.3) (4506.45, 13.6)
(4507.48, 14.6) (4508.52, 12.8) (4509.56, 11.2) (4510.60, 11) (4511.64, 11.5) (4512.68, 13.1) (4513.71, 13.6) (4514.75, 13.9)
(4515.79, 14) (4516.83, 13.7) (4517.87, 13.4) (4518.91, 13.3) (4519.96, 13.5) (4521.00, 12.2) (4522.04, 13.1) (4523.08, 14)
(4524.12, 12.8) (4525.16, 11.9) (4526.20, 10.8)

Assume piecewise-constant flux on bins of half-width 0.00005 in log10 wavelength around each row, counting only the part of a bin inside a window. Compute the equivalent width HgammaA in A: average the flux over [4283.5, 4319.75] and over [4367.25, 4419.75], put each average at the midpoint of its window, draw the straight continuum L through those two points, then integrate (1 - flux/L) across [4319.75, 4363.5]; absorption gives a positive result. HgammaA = -4.3 A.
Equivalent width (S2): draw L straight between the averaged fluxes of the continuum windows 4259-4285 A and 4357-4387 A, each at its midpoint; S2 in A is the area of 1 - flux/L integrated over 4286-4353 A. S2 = 7.1 A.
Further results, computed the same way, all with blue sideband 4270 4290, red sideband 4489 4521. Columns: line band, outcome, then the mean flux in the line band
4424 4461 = 0.7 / 11.1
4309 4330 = 2.3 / 8.59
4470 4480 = -0.3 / 12.1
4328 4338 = -0.2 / 10.1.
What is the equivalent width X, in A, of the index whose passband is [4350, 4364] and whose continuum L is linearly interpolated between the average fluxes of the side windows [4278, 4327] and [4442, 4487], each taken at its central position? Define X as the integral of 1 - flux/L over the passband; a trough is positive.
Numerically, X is -2.0 A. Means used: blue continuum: 8.33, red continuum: 11.2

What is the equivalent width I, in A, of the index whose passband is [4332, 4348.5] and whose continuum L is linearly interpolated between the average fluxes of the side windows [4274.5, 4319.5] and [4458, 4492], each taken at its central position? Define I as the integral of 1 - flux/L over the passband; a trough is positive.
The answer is -0.8 A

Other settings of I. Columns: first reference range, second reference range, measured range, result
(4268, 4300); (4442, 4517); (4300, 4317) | 3.9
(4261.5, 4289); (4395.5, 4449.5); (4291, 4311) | 4.5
